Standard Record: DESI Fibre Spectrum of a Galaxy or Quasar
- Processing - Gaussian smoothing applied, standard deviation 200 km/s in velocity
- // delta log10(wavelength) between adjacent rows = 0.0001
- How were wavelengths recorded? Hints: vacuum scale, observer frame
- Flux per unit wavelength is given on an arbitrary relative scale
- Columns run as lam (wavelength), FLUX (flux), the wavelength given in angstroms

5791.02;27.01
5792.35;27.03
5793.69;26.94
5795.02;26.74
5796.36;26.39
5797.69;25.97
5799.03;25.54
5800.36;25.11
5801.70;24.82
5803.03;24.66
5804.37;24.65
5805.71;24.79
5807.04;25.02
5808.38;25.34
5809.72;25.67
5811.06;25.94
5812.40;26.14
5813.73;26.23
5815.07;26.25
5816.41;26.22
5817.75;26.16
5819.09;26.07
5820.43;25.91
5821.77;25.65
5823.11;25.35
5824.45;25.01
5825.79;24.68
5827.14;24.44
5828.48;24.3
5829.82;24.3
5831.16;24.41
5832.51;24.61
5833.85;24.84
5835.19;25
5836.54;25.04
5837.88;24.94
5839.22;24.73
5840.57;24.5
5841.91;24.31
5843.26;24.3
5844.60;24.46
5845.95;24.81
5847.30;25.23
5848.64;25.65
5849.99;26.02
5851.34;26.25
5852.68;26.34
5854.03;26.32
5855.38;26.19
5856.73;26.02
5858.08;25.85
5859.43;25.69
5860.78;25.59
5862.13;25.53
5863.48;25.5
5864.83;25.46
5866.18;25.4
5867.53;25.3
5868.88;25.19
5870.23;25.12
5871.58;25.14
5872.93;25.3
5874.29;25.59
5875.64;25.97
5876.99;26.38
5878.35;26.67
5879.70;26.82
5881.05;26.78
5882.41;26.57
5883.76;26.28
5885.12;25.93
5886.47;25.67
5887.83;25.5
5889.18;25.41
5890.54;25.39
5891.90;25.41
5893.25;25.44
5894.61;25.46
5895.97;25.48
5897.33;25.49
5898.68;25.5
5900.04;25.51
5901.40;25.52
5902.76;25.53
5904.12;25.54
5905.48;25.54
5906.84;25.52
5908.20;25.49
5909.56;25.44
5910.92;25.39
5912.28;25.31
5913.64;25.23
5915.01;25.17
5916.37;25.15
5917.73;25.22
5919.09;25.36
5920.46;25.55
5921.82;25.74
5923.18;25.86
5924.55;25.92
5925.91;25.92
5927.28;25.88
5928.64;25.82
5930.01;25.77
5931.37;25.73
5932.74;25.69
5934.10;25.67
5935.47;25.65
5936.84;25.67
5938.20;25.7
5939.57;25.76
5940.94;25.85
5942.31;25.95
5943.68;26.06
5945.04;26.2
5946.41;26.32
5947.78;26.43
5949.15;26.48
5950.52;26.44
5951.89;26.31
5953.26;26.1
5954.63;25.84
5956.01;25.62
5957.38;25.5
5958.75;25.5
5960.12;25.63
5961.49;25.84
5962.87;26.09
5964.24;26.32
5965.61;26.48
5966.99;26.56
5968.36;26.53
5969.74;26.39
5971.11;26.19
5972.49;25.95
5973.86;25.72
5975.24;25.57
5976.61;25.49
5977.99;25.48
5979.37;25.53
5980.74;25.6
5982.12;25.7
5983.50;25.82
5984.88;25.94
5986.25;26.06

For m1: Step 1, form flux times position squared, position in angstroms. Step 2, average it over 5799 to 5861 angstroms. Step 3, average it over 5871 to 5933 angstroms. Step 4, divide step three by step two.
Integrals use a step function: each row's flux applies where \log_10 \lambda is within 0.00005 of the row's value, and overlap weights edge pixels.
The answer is 1.0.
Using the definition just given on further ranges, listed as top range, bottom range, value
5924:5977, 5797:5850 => 1.08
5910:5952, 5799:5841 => 1.06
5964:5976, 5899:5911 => 1.05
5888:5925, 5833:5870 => 1.02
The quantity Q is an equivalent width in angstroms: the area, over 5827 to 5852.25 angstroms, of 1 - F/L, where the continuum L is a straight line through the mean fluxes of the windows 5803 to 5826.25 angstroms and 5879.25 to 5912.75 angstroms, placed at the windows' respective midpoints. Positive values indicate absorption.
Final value 0.7 angstroms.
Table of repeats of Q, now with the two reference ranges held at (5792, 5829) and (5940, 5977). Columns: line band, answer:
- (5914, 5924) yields 0.19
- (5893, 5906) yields 0.19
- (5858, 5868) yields 0.09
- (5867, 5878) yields 0.11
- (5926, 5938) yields 0.11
